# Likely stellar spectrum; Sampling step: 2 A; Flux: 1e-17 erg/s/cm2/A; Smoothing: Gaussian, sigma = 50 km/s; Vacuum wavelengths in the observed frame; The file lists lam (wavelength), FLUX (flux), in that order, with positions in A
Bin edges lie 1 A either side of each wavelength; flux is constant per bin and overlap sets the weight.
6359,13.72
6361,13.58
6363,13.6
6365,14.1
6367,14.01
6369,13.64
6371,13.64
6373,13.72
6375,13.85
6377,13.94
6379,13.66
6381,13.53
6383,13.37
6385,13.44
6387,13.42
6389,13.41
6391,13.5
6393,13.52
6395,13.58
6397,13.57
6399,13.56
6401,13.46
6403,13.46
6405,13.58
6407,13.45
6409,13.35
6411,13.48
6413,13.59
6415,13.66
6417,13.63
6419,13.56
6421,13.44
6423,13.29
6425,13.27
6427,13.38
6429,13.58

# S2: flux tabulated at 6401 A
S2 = 13.46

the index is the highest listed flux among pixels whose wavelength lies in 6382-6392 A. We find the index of 13.5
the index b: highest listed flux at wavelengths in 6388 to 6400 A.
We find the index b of 13.58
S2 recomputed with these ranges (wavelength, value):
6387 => 13.42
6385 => 13.44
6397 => 13.57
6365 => 14.1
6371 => 13.64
